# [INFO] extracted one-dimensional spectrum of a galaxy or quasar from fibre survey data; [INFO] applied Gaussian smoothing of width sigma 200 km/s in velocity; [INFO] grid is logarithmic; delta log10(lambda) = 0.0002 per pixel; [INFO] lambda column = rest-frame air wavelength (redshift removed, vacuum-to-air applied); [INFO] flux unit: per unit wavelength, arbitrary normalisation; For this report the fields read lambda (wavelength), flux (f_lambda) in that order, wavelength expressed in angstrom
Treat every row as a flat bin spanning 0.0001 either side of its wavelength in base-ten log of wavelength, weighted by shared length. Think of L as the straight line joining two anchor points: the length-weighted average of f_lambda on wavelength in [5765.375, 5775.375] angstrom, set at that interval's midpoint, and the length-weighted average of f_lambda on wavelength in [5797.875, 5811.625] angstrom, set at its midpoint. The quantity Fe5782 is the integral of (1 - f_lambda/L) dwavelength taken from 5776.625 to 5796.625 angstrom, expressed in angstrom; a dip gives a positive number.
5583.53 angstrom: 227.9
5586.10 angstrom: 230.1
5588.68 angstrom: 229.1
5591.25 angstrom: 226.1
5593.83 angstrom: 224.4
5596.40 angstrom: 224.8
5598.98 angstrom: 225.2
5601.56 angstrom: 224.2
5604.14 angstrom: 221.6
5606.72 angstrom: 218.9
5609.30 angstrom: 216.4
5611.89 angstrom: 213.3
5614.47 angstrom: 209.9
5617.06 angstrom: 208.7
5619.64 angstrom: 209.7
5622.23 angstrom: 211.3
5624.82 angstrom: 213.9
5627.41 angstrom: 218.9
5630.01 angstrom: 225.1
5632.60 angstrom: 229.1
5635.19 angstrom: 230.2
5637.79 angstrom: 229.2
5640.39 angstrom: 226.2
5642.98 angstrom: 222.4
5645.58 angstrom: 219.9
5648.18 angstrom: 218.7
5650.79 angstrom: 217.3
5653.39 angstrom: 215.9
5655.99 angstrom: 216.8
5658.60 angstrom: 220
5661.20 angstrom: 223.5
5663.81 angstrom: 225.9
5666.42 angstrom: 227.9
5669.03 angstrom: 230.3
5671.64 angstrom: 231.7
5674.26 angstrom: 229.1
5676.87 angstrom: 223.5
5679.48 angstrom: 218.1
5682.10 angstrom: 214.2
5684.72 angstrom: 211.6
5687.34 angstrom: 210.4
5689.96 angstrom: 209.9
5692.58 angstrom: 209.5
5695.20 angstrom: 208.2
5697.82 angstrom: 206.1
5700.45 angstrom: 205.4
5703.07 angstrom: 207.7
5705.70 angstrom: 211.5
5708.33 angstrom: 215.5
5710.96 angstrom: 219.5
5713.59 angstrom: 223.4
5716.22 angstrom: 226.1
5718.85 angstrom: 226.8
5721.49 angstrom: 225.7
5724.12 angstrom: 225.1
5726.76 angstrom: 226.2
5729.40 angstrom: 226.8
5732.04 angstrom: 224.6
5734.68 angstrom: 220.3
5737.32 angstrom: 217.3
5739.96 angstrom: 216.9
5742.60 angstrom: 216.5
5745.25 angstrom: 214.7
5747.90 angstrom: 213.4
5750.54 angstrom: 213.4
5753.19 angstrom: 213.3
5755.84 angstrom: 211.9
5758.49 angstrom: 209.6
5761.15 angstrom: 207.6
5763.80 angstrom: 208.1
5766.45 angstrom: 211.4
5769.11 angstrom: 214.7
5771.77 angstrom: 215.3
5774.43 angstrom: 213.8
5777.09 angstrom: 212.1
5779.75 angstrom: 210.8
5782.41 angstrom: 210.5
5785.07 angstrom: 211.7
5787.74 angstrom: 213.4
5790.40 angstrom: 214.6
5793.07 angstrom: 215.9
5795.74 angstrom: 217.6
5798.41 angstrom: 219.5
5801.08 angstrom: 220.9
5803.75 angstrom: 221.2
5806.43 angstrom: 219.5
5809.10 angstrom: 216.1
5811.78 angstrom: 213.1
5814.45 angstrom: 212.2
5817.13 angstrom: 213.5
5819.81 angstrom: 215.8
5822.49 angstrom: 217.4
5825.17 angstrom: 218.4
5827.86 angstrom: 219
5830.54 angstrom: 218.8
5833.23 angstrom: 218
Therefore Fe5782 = 0.3 angstrom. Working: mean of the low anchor 214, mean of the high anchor 219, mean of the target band 213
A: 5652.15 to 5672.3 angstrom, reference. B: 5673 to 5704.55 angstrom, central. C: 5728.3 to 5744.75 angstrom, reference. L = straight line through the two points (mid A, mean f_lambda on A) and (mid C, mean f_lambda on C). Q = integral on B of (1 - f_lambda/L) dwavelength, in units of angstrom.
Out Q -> 1.4 angstrom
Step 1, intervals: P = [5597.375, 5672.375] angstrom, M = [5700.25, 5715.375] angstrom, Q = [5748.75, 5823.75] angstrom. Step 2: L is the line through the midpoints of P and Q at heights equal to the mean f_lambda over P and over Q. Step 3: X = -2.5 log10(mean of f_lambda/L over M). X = 0.01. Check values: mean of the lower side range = 221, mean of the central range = 215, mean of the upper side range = 214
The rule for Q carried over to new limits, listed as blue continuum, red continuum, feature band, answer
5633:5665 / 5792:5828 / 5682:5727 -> 1.0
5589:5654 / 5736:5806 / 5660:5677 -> -0.7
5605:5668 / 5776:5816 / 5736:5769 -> 0.5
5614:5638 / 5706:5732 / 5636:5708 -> 0.9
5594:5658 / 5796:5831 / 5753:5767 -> 0.5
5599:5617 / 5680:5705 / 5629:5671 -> -2.0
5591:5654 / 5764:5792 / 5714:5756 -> -1.1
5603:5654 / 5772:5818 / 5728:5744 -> -0.3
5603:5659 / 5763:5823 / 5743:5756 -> 0.1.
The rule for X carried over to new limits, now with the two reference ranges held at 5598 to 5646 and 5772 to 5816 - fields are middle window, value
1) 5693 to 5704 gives 0.05 mag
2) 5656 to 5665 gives -0.02 mag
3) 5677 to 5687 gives 0.01 mag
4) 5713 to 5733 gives -0.04 mag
